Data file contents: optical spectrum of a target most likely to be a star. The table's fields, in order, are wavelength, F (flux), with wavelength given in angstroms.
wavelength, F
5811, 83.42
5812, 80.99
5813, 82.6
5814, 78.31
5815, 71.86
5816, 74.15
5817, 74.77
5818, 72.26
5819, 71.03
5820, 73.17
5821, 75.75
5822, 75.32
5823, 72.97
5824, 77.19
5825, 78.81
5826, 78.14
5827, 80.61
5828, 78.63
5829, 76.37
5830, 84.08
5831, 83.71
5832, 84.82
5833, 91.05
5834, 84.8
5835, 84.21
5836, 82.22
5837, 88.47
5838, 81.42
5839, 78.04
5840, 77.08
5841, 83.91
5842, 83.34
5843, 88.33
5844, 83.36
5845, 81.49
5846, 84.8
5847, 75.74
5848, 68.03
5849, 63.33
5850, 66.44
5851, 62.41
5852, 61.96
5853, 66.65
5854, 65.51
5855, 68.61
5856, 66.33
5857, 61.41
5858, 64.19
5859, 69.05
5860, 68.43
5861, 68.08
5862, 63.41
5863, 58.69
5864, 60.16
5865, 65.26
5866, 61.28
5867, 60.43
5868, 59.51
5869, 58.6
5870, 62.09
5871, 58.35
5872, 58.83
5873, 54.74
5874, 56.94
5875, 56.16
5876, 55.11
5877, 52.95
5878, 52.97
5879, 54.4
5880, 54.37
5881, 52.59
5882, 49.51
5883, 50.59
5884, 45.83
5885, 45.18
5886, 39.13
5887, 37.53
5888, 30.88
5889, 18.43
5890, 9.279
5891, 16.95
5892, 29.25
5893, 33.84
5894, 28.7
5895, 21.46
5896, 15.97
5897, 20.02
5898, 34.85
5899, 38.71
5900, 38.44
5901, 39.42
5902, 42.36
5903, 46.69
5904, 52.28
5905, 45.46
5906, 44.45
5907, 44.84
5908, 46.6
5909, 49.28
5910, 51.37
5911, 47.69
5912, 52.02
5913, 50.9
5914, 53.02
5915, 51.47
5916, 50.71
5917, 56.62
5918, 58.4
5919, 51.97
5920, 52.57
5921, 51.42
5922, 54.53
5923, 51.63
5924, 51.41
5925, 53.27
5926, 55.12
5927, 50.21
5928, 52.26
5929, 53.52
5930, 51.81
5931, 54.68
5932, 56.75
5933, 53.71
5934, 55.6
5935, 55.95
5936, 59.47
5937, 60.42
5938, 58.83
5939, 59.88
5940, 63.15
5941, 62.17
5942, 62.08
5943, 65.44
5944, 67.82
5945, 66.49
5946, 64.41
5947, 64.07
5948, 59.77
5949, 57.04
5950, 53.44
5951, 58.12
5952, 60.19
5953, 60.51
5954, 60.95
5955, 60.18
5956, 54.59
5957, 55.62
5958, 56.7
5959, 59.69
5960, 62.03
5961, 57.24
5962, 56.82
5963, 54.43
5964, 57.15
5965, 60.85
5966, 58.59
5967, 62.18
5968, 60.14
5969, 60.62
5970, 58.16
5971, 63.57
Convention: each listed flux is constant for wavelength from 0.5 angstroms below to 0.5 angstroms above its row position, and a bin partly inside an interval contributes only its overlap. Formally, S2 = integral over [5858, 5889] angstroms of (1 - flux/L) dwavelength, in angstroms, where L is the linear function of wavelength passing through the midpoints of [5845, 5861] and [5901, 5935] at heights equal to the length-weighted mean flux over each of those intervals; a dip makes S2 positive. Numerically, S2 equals 4.0 angstroms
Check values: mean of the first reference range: 68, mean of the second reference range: 51.2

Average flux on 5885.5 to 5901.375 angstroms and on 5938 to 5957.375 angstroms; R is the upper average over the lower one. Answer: 2.16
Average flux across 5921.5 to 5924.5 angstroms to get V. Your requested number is 52.5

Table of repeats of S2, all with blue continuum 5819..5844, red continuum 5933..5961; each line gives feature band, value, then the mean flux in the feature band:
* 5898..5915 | 5.3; 46.3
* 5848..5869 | 3.3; 64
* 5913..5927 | 2.5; 53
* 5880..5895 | 7.6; 35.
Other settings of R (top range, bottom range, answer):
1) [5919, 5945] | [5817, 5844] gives 0.71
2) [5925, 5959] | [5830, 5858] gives 0.76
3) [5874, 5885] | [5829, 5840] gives 0.63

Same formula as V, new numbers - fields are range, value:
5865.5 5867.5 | 60.9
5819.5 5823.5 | 74.3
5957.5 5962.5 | 58.5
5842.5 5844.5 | 85.8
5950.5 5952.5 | 59.2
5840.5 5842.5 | 83.6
